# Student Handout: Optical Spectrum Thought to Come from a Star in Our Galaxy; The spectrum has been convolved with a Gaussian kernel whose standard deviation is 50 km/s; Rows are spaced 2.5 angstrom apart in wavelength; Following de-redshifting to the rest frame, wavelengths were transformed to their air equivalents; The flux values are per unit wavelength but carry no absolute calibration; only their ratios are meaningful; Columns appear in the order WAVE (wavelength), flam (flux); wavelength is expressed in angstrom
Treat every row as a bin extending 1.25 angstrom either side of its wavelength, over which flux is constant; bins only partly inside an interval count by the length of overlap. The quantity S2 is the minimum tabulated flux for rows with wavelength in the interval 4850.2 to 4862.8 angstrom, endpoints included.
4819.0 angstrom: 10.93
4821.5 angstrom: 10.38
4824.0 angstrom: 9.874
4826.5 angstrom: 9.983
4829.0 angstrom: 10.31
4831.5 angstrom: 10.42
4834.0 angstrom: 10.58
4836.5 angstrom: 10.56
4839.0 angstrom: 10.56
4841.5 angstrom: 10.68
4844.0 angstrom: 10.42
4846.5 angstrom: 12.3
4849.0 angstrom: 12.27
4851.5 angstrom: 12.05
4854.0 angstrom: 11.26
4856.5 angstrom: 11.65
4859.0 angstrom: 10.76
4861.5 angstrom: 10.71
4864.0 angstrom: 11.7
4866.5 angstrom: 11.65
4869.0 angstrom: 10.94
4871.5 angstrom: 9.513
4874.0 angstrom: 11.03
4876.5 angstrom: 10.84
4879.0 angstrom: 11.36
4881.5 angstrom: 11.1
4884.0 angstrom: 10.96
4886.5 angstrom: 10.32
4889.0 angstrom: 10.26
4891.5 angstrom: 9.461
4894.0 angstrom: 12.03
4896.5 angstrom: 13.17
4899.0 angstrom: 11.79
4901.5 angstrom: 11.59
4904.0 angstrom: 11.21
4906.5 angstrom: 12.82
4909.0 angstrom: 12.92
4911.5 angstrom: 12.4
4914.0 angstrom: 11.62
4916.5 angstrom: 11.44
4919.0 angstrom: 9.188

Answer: 10.71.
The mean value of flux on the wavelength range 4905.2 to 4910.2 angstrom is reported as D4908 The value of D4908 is 12.9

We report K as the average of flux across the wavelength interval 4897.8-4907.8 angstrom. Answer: 11.9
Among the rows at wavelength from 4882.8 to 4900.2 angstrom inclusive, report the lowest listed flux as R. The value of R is 9.461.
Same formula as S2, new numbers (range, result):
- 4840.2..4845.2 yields 10.42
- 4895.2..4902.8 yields 11.59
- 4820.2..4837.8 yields 9.874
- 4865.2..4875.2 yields 9.513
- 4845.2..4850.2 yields 12.27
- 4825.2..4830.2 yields 9.983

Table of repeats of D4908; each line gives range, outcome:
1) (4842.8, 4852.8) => 11.8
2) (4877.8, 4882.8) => 11.2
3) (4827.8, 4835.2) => 10.4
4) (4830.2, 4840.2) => 10.5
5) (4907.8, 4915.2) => 12.3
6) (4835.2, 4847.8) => 10.9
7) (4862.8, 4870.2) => 11.4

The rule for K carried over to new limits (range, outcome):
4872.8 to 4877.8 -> 10.9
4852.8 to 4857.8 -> 11.4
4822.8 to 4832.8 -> 10.2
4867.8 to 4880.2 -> 10.7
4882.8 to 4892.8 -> 10.3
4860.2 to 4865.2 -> 11.2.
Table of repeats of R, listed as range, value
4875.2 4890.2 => 10.26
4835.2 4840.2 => 10.56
